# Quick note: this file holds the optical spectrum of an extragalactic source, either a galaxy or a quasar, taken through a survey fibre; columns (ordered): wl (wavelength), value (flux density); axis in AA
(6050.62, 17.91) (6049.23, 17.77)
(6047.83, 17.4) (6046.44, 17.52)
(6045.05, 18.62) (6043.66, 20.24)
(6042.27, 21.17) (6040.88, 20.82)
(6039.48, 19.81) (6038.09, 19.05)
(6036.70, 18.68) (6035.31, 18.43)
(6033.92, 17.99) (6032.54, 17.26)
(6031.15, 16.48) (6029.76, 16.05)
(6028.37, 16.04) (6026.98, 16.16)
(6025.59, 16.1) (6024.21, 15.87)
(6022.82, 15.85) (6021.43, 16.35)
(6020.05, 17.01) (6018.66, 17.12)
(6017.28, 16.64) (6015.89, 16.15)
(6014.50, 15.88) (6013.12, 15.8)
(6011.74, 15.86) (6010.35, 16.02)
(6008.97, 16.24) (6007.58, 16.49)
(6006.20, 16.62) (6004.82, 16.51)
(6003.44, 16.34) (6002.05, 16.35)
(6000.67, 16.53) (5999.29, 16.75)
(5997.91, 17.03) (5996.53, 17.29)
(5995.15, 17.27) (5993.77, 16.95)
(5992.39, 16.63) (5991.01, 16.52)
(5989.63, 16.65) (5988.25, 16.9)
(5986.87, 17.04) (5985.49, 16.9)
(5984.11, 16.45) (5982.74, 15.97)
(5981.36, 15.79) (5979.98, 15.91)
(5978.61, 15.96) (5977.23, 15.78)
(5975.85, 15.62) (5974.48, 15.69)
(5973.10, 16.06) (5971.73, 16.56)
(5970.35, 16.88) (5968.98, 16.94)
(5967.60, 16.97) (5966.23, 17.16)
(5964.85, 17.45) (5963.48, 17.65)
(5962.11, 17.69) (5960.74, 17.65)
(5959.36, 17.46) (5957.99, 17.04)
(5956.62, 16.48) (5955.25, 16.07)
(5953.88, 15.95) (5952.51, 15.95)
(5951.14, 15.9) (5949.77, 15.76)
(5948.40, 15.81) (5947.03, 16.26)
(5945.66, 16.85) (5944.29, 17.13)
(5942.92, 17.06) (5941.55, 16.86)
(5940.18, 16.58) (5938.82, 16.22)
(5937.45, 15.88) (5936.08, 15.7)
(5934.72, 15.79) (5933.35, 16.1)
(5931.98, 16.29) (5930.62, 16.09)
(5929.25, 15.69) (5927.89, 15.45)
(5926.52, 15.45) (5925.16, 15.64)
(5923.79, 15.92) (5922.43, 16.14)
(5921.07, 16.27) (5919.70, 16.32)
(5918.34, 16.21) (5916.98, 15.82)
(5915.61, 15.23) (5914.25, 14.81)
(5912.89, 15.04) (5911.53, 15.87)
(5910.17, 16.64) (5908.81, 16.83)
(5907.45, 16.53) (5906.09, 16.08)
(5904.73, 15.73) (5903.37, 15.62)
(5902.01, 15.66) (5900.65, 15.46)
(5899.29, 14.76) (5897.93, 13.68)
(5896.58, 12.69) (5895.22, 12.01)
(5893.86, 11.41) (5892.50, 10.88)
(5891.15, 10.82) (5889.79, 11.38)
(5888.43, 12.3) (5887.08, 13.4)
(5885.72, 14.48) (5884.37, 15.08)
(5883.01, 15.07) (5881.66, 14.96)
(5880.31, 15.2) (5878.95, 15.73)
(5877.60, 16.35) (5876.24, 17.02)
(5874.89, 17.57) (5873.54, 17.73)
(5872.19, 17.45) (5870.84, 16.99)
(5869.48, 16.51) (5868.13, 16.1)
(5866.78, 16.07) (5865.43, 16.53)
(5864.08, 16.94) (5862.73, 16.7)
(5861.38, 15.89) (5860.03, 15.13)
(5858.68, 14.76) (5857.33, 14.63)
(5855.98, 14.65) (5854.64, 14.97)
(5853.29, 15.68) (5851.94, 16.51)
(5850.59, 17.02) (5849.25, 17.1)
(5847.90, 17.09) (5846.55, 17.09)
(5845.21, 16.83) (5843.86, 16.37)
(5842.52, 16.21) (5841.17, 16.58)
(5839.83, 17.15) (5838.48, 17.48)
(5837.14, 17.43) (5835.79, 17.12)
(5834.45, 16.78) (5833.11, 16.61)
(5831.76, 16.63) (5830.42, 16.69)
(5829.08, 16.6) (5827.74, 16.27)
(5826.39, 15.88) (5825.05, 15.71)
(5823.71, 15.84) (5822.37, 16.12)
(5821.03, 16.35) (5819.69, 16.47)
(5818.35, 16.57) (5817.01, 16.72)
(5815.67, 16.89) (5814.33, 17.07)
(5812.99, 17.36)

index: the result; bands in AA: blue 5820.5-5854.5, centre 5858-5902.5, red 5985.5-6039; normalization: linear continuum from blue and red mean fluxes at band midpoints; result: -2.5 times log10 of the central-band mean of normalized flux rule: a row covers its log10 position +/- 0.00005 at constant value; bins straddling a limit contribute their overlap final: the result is 0.116 mag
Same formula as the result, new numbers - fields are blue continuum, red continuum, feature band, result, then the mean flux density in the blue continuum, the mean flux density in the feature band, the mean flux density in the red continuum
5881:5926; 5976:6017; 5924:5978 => -0.06 mag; 14.7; 16.4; 16.4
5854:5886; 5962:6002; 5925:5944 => 0.02 mag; 16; 16.1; 16.6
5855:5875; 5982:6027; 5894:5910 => 0.09 mag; 16.2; 14.9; 16.5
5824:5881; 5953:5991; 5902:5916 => 0.04 mag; 16.4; 15.8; 16.6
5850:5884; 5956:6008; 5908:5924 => 0.03 mag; 16.1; 15.9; 16.7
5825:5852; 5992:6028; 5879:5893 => 0.23 mag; 16.7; 13.5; 16.4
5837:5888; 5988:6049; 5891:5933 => 0.09 mag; 16.1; 15.1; 17.1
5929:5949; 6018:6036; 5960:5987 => -0.01 mag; 16.3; 16.6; 16.7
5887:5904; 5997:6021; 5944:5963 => -0.12 mag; 13.1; 16.6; 16.4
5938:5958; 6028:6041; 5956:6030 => 0.04 mag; 16.4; 16.5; 18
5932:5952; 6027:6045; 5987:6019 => 0.07 mag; 16.3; 16.5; 18.4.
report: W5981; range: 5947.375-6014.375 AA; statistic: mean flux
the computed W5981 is 16.5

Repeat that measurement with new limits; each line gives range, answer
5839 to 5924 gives 15.5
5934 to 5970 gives 16.6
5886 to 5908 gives 13.6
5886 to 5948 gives 15.2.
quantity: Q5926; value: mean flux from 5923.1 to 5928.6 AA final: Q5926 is 15.6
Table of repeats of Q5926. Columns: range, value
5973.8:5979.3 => 15.8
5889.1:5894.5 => 11.1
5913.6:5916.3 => 15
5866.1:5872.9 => 16.6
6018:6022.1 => 16.8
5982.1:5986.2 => 16.5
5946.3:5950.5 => 15.9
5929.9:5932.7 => 16.2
